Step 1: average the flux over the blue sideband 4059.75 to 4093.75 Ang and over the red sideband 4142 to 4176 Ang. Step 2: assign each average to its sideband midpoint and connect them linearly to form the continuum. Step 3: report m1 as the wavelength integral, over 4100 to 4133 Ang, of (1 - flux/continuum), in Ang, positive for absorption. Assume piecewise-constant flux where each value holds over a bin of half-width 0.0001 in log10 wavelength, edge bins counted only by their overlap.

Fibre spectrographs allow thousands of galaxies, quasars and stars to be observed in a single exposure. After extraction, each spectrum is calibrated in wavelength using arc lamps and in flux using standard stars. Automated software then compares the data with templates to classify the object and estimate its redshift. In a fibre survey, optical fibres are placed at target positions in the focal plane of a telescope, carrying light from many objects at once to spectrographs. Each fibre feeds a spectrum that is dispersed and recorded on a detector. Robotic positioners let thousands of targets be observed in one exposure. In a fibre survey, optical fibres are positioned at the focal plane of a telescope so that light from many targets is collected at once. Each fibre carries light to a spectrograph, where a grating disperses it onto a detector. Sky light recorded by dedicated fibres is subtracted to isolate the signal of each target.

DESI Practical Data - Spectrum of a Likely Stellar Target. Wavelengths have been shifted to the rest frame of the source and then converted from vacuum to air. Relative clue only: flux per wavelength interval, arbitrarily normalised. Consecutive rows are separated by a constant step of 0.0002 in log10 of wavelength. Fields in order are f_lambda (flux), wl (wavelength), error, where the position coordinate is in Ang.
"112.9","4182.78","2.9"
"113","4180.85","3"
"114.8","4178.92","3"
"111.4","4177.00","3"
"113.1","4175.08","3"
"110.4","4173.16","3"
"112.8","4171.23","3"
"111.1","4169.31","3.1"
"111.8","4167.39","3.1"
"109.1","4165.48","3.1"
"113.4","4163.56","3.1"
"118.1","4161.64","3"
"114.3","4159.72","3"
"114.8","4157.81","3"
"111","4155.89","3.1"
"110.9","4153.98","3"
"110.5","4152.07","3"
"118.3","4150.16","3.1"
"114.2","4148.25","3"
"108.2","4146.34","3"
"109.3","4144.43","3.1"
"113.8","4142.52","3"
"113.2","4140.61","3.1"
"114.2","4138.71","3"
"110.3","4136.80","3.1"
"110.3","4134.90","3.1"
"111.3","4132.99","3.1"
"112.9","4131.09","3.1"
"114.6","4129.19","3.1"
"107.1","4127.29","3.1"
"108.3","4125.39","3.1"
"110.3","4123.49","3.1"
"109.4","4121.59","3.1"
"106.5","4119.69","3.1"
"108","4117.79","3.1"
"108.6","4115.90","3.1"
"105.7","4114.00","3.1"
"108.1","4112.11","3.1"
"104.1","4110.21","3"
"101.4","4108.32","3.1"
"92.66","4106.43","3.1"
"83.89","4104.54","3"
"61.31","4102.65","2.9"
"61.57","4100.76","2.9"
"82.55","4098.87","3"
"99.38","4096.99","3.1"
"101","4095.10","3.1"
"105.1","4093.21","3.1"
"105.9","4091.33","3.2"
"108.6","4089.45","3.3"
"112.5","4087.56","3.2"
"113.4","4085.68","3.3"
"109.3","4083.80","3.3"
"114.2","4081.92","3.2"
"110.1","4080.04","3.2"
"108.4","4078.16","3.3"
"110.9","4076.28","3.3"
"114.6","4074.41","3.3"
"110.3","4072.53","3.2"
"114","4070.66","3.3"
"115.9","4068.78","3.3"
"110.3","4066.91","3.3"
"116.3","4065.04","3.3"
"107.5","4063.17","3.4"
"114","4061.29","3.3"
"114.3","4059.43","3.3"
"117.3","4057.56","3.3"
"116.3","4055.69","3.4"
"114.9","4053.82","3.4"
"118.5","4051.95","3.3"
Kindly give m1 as 3.3 Ang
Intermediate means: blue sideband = 111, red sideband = 112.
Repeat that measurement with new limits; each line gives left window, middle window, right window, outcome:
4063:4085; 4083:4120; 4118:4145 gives 4.2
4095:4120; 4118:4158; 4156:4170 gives -2.6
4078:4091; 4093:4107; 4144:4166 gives 3.3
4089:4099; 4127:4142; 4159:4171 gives -0.6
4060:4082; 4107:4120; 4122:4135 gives 0.6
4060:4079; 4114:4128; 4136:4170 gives 0.5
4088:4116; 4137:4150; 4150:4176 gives -0.6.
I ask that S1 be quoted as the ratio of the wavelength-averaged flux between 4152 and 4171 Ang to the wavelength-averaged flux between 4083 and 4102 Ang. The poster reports 1.1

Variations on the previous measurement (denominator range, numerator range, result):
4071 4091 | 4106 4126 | 0.95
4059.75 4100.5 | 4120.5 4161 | 1.03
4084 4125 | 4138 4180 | 1.13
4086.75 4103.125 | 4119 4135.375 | 1.17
